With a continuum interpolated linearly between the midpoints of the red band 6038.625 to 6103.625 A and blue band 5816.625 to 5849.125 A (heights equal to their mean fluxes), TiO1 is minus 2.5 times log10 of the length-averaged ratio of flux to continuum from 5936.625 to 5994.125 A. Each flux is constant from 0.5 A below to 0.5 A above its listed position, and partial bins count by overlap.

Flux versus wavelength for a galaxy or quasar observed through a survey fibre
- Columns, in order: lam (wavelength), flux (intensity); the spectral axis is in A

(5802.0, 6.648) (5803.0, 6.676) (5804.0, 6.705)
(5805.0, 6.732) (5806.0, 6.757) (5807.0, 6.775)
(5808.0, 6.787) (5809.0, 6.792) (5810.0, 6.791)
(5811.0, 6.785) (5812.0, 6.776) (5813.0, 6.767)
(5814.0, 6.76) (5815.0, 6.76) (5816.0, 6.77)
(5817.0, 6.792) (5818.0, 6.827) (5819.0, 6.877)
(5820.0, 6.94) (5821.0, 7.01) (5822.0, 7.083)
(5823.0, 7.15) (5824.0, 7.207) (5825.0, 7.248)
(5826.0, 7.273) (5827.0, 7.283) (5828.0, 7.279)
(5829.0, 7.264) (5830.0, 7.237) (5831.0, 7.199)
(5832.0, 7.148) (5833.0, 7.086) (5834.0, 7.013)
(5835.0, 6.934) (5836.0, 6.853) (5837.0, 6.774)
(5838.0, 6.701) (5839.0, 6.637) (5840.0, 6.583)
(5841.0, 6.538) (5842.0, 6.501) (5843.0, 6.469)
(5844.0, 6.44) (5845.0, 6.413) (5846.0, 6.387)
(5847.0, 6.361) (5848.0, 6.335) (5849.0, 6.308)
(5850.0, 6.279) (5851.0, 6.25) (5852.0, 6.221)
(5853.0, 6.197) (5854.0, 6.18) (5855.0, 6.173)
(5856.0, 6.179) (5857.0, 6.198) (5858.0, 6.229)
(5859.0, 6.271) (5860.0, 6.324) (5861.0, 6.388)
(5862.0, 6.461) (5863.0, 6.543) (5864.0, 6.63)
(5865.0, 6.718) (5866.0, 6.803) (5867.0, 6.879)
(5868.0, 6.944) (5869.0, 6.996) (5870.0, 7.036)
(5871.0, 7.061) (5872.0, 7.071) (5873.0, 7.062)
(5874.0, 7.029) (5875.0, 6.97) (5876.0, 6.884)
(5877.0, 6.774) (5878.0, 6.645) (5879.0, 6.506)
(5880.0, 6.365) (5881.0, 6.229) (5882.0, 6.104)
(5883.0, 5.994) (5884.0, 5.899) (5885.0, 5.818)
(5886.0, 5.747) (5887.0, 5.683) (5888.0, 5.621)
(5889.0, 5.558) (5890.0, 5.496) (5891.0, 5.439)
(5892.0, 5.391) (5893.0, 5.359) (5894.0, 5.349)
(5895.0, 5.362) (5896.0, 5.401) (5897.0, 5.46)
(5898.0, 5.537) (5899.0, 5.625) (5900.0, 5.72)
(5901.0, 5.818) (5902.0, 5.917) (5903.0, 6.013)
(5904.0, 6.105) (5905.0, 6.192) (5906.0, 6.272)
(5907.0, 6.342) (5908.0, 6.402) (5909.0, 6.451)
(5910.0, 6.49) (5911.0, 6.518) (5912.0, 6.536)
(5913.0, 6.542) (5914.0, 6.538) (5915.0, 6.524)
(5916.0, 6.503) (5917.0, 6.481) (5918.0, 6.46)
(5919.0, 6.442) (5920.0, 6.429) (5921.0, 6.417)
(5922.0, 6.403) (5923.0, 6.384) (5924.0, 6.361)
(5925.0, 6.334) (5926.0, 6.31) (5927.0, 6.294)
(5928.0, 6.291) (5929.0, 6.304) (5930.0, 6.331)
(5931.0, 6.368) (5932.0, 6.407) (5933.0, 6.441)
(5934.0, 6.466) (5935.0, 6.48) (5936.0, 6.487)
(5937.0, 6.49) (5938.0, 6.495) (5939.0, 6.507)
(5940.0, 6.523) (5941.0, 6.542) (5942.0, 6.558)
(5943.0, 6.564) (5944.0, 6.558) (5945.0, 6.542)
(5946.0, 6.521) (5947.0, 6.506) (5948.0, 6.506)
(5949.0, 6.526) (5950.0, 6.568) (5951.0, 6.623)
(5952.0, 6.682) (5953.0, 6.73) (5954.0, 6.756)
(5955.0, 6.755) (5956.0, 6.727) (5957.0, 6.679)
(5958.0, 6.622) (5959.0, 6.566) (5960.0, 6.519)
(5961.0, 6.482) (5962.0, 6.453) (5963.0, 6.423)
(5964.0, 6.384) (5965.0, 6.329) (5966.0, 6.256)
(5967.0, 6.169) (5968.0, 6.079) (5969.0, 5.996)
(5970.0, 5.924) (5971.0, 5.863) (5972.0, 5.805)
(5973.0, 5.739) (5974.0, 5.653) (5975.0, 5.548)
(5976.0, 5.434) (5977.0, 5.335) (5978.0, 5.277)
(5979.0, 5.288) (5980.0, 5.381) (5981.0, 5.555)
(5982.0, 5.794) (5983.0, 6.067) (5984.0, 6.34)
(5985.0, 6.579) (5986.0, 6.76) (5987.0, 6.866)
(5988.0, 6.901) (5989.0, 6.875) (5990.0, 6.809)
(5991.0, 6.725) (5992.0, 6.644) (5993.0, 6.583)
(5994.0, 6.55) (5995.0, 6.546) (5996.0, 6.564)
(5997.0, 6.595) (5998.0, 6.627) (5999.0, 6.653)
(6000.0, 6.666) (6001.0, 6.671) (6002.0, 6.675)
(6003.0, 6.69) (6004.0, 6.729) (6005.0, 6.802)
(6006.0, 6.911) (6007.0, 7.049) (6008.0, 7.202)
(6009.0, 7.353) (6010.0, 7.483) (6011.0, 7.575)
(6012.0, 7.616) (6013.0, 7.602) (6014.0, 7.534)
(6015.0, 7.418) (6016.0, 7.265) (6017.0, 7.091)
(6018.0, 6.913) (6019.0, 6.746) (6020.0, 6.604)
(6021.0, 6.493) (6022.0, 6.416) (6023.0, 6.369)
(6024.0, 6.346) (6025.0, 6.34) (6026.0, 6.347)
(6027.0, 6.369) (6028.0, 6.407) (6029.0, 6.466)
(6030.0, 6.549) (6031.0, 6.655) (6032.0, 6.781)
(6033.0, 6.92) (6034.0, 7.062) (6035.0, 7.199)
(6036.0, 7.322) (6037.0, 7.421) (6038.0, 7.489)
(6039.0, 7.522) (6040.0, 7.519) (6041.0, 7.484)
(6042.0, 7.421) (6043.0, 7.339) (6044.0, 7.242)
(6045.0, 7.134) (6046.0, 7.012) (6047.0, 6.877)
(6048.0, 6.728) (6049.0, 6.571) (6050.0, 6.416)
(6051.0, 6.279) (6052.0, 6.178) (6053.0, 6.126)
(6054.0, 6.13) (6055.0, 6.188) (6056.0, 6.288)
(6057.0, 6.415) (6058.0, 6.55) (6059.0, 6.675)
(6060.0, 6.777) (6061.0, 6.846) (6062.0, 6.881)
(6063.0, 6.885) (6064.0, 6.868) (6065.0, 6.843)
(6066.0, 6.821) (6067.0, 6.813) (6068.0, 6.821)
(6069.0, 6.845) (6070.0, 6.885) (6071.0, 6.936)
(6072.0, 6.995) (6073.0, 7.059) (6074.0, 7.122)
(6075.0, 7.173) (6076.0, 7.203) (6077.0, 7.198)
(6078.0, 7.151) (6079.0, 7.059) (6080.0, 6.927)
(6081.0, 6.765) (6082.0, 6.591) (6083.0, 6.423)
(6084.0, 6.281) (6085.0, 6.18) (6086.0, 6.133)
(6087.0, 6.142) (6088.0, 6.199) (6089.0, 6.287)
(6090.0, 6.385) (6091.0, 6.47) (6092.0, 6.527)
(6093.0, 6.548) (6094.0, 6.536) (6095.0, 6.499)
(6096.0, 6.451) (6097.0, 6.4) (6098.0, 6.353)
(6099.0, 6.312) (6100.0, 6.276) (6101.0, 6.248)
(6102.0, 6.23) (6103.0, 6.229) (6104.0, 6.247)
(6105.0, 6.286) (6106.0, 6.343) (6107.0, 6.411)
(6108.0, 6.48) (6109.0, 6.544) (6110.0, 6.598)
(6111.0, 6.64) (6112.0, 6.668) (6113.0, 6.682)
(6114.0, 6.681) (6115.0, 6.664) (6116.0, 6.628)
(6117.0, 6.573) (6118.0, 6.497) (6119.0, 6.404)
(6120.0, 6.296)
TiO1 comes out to 0.07 mag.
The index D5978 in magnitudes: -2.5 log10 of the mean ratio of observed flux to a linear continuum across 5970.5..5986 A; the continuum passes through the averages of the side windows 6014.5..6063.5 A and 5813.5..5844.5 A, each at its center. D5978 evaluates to 0.19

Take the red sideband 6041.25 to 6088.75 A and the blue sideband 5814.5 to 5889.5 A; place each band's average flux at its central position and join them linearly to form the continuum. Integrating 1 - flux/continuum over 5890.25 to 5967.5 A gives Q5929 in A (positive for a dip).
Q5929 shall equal 4.1 A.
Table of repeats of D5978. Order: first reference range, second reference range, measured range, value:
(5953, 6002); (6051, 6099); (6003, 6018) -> -0.131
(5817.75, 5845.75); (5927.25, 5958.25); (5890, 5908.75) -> 0.161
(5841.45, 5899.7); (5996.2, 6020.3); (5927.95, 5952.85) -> 0.023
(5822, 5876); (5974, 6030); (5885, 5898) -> 0.210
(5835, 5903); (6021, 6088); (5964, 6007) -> 0.052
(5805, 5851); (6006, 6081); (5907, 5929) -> 0.069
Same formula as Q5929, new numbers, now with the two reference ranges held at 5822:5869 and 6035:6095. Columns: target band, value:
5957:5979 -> 2.3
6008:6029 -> -0.5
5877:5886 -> 0.7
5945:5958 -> 0.2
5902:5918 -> 0.8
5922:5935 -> 0.7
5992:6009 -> 0.0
